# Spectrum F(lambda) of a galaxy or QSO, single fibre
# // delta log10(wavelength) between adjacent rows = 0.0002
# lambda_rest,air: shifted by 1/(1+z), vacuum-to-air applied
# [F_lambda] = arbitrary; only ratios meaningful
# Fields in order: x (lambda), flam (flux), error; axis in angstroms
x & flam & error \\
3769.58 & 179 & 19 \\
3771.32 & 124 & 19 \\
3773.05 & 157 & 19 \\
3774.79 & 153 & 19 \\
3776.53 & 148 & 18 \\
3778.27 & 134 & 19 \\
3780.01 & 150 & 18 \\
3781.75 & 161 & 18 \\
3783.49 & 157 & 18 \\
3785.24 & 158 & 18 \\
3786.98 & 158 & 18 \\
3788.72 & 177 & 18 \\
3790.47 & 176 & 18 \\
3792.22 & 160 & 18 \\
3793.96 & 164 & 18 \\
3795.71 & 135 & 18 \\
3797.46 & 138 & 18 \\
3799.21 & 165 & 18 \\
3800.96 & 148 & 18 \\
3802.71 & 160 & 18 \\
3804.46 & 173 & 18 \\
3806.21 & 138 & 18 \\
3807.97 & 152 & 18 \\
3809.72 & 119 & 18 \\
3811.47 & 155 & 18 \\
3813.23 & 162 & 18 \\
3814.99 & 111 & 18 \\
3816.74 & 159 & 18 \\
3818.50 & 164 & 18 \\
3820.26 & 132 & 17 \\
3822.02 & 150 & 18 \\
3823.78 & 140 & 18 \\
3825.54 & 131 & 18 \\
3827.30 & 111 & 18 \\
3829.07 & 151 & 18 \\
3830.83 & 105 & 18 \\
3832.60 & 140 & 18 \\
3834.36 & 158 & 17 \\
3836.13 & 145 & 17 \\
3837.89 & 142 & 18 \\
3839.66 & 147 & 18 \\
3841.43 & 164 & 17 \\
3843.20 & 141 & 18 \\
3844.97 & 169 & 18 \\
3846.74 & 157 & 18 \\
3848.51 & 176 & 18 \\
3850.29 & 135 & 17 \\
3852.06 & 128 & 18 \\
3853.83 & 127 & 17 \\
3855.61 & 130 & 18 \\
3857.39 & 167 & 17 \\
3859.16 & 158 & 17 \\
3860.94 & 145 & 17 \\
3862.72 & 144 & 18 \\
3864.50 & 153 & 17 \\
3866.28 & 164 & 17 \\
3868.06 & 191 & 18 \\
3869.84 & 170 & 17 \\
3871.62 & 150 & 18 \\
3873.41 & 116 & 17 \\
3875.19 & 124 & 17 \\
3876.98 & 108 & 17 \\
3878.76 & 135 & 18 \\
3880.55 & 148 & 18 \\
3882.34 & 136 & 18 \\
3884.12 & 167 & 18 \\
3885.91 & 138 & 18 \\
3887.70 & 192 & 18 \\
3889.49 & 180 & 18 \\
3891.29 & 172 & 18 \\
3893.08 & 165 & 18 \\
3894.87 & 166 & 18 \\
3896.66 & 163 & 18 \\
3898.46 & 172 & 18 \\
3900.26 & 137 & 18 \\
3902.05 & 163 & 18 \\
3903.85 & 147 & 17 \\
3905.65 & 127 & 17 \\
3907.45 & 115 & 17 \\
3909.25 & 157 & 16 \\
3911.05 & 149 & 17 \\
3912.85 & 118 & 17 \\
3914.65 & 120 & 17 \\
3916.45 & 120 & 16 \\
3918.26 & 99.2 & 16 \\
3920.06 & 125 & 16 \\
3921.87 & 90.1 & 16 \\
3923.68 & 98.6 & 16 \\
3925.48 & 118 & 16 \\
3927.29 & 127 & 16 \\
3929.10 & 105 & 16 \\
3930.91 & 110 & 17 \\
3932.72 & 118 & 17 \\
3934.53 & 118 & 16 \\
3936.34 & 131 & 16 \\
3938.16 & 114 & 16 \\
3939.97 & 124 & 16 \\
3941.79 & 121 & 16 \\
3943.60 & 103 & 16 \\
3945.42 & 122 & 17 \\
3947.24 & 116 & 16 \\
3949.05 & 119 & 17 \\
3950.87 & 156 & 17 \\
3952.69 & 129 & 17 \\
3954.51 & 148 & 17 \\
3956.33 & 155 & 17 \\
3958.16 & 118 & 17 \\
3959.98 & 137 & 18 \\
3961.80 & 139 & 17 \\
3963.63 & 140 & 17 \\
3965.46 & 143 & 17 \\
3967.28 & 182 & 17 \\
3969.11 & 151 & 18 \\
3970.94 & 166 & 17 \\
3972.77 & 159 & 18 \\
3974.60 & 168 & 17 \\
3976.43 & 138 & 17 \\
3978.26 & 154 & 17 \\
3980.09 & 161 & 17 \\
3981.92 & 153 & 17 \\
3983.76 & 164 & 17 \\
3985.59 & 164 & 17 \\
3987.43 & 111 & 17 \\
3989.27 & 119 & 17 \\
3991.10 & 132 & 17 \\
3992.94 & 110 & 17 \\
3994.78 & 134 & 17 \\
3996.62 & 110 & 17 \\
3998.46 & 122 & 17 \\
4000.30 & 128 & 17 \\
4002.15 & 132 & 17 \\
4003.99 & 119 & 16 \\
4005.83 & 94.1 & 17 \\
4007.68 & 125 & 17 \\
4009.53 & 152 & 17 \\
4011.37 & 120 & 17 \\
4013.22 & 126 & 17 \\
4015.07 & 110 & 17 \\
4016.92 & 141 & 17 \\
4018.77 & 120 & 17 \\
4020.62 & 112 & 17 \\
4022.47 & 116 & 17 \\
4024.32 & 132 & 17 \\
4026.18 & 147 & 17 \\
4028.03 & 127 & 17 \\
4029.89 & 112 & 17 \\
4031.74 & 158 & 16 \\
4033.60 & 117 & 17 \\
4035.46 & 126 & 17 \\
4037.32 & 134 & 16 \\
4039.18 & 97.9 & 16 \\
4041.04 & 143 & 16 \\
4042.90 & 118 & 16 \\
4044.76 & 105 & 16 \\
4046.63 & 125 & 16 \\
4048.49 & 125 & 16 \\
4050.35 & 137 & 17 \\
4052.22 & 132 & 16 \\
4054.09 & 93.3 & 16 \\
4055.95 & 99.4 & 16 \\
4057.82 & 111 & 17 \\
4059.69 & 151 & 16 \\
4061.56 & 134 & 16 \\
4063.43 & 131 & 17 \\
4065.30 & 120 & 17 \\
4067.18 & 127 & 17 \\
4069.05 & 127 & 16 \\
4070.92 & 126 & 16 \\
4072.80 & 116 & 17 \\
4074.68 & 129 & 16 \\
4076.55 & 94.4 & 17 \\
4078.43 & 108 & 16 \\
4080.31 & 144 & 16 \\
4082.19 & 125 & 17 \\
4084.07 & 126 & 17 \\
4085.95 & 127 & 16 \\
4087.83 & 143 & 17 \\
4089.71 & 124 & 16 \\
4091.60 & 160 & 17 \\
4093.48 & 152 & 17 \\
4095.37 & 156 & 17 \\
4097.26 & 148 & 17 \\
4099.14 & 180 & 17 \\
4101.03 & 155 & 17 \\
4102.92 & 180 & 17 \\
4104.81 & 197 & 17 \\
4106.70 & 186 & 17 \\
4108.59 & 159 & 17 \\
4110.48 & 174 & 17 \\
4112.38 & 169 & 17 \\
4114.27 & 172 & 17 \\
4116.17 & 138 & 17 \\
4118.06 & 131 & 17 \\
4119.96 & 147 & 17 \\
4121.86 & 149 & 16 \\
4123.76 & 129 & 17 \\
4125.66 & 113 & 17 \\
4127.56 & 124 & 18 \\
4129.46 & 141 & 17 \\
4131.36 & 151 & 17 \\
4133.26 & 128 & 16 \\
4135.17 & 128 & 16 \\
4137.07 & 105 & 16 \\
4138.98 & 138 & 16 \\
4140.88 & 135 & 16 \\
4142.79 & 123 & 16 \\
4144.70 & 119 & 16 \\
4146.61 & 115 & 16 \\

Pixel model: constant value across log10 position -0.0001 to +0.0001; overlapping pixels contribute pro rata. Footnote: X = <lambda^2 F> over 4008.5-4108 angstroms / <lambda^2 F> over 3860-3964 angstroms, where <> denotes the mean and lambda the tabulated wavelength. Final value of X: 1.04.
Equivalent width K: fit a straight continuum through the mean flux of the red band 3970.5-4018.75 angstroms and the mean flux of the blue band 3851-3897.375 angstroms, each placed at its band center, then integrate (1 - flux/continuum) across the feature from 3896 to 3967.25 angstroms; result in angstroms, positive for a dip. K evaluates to 7.1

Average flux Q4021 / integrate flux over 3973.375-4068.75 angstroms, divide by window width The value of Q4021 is 128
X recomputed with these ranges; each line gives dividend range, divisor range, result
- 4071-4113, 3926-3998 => 1.16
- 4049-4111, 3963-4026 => 1.07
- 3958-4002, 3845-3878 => 1.02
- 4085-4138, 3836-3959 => 1.19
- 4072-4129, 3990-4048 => 1.22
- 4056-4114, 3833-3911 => 1.05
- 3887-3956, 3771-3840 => 0.95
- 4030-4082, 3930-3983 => 0.94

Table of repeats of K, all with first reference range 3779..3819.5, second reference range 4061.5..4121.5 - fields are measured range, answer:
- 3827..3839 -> 1.2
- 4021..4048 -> 3.8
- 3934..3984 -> 2.8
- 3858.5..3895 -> -0.5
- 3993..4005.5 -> 2.2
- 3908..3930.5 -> 4.7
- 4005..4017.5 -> 2.0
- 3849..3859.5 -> 0.7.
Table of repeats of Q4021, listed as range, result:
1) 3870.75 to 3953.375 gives 133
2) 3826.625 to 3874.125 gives 148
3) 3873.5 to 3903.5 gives 153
